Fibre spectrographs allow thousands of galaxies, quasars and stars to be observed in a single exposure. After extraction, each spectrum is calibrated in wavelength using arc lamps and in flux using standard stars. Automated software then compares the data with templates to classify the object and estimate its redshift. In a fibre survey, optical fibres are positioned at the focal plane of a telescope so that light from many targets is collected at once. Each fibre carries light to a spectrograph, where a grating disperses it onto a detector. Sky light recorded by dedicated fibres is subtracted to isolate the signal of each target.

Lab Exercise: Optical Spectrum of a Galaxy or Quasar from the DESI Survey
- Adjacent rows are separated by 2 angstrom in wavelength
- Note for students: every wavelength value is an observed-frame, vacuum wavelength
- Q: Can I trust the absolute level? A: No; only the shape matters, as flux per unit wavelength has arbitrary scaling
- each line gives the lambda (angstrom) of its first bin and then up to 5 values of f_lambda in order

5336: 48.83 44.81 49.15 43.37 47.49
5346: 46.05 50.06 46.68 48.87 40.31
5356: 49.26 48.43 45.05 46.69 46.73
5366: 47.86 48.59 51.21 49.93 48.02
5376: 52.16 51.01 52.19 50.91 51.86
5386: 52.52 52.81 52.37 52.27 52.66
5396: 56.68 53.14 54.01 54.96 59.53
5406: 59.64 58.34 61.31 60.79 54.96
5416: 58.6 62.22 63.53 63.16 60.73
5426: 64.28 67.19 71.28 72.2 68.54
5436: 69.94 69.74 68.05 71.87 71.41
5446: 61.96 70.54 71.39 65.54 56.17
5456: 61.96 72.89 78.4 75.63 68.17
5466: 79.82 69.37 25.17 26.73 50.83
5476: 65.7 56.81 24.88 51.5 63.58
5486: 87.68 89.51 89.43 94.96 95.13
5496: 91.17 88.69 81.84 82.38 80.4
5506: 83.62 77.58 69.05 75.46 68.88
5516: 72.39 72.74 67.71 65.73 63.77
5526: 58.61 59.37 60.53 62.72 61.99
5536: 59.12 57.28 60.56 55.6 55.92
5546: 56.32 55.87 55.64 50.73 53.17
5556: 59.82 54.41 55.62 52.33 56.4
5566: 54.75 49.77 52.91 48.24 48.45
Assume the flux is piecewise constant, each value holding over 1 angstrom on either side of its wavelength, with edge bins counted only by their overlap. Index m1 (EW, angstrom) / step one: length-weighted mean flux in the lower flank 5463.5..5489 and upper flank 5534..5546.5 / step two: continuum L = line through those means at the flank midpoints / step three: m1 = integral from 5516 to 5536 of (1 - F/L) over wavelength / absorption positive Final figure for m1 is -2.05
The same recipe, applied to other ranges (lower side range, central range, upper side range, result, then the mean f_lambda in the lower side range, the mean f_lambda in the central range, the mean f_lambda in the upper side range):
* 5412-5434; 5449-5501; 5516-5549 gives -5.0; 63.9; 68.6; 61.2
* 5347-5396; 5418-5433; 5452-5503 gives -1.6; 49.7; 65.8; 69.1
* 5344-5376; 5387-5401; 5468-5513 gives 0.1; 47.7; 53.4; 70.5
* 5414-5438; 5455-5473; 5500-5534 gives 1.4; 65.3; 62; 70.2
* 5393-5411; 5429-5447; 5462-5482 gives -4.8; 56.7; 69.4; 53.1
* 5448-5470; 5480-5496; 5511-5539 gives -2.9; 67.9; 78.7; 64.7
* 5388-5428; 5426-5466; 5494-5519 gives -1.8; 58.2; 69.2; 79.3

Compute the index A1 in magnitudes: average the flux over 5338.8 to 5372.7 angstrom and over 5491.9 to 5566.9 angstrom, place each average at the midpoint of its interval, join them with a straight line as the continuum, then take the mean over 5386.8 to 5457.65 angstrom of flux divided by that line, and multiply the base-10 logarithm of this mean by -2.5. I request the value -0.14 mag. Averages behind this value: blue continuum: 47.4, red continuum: 66.2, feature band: 62.2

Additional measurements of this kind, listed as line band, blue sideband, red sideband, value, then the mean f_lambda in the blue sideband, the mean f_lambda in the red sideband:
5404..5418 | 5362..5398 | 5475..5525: -0.04 mag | 51.1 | 74.4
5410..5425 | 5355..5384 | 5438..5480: -0.08 mag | 49.2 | 62.7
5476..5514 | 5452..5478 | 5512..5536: -0.21 mag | 60.9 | 65.1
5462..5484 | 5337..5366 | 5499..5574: 0.07 mag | 46.7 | 62.2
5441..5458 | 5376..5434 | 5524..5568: -0.16 mag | 58.1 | 57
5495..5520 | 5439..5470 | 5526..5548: -0.25 mag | 68.1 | 58.8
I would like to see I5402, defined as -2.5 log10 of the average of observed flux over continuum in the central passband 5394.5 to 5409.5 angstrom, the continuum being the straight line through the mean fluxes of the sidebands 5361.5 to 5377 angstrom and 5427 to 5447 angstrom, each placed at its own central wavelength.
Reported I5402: 0.040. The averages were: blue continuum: 49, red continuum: 69.2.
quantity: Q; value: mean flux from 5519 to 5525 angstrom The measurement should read 65.7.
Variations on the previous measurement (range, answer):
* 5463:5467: 74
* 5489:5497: 92.7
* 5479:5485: 46.7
